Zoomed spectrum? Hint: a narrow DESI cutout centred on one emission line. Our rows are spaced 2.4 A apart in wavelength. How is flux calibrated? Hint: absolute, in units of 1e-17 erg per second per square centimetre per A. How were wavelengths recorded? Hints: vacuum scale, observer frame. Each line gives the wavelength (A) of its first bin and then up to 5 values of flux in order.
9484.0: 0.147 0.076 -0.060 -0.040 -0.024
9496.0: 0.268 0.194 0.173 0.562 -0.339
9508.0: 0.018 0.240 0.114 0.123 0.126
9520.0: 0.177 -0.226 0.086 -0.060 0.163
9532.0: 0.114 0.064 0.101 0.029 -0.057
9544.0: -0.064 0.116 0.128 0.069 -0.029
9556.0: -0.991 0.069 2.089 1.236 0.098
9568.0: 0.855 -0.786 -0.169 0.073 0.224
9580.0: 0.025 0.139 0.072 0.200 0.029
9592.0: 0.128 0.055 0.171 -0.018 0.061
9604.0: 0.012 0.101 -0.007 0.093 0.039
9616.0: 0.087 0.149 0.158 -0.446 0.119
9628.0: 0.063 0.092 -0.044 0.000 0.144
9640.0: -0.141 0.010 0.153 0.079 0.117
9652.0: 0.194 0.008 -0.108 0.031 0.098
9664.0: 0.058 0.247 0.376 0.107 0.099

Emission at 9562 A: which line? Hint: [O III]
